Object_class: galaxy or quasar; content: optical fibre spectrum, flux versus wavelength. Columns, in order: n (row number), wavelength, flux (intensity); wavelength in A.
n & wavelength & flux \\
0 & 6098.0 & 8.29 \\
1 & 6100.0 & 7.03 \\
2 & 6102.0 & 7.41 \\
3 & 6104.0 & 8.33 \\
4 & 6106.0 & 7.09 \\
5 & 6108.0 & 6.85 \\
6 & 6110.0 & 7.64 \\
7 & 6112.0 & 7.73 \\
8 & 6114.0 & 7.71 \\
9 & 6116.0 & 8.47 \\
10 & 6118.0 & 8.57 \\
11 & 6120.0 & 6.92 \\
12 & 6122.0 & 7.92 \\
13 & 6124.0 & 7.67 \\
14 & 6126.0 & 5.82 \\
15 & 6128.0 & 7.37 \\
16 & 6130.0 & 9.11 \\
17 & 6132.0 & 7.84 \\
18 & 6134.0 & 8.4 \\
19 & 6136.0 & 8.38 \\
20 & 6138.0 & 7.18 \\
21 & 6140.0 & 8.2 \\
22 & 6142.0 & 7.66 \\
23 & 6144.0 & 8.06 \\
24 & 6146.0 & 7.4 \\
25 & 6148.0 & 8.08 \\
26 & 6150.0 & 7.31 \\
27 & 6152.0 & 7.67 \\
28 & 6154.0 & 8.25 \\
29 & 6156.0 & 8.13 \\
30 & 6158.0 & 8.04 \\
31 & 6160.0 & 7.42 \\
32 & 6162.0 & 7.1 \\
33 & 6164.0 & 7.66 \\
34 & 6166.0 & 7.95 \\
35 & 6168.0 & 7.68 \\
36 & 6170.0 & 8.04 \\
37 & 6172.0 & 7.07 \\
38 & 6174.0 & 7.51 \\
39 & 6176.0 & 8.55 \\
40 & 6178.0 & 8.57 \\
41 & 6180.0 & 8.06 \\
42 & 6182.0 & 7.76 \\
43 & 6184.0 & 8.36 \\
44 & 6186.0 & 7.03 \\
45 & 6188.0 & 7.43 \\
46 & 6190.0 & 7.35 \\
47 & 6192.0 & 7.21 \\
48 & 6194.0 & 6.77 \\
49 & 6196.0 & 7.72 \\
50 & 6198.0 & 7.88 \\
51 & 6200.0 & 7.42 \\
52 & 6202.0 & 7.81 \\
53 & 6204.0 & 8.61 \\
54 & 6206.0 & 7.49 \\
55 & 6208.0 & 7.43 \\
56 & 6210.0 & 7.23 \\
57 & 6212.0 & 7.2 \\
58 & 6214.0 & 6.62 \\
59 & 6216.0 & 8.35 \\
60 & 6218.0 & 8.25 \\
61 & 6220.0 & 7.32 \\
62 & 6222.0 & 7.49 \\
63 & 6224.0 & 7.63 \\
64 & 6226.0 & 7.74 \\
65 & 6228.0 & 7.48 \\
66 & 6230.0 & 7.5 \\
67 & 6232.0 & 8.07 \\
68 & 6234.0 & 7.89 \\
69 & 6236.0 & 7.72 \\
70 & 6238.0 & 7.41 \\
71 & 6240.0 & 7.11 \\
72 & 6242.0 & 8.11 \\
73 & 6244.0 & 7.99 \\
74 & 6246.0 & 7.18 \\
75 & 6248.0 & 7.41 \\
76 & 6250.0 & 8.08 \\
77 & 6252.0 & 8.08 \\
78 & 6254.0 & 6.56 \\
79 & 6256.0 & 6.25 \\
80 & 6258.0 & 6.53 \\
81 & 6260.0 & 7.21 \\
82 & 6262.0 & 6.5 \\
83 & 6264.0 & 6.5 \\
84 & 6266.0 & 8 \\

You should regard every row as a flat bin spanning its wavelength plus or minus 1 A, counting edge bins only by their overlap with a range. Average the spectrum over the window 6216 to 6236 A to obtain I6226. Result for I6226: 7.74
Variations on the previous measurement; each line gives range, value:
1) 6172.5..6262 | 7.56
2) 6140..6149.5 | 7.82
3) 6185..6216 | 7.44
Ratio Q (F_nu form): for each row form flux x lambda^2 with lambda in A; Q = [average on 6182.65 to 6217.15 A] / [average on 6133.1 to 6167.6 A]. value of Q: 1.0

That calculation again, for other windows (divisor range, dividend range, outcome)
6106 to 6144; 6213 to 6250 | 1.02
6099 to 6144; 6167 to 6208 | 1.02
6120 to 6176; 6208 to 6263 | 0.99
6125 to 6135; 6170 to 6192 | 1.02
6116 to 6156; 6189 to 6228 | 0.99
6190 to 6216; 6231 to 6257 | 1.02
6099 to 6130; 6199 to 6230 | 1.04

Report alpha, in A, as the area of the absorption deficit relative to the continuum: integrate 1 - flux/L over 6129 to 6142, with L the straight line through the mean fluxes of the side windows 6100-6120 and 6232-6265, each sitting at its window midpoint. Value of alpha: -0.9 A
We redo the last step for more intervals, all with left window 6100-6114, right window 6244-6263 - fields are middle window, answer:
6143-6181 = -2.39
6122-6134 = -0.36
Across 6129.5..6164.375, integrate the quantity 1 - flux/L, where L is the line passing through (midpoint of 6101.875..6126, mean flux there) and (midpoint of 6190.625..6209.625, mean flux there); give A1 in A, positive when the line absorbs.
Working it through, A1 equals -1.2 A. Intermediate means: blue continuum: 7.63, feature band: 7.87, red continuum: 7.58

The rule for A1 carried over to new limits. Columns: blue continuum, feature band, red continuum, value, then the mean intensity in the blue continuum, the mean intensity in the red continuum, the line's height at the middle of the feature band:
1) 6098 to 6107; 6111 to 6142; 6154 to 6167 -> -0.7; 7.56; 7.76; 7.64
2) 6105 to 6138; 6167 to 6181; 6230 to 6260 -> -0.6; 7.7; 7.45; 7.59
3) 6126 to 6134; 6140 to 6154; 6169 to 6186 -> 0.2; 7.86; 7.93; 7.88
